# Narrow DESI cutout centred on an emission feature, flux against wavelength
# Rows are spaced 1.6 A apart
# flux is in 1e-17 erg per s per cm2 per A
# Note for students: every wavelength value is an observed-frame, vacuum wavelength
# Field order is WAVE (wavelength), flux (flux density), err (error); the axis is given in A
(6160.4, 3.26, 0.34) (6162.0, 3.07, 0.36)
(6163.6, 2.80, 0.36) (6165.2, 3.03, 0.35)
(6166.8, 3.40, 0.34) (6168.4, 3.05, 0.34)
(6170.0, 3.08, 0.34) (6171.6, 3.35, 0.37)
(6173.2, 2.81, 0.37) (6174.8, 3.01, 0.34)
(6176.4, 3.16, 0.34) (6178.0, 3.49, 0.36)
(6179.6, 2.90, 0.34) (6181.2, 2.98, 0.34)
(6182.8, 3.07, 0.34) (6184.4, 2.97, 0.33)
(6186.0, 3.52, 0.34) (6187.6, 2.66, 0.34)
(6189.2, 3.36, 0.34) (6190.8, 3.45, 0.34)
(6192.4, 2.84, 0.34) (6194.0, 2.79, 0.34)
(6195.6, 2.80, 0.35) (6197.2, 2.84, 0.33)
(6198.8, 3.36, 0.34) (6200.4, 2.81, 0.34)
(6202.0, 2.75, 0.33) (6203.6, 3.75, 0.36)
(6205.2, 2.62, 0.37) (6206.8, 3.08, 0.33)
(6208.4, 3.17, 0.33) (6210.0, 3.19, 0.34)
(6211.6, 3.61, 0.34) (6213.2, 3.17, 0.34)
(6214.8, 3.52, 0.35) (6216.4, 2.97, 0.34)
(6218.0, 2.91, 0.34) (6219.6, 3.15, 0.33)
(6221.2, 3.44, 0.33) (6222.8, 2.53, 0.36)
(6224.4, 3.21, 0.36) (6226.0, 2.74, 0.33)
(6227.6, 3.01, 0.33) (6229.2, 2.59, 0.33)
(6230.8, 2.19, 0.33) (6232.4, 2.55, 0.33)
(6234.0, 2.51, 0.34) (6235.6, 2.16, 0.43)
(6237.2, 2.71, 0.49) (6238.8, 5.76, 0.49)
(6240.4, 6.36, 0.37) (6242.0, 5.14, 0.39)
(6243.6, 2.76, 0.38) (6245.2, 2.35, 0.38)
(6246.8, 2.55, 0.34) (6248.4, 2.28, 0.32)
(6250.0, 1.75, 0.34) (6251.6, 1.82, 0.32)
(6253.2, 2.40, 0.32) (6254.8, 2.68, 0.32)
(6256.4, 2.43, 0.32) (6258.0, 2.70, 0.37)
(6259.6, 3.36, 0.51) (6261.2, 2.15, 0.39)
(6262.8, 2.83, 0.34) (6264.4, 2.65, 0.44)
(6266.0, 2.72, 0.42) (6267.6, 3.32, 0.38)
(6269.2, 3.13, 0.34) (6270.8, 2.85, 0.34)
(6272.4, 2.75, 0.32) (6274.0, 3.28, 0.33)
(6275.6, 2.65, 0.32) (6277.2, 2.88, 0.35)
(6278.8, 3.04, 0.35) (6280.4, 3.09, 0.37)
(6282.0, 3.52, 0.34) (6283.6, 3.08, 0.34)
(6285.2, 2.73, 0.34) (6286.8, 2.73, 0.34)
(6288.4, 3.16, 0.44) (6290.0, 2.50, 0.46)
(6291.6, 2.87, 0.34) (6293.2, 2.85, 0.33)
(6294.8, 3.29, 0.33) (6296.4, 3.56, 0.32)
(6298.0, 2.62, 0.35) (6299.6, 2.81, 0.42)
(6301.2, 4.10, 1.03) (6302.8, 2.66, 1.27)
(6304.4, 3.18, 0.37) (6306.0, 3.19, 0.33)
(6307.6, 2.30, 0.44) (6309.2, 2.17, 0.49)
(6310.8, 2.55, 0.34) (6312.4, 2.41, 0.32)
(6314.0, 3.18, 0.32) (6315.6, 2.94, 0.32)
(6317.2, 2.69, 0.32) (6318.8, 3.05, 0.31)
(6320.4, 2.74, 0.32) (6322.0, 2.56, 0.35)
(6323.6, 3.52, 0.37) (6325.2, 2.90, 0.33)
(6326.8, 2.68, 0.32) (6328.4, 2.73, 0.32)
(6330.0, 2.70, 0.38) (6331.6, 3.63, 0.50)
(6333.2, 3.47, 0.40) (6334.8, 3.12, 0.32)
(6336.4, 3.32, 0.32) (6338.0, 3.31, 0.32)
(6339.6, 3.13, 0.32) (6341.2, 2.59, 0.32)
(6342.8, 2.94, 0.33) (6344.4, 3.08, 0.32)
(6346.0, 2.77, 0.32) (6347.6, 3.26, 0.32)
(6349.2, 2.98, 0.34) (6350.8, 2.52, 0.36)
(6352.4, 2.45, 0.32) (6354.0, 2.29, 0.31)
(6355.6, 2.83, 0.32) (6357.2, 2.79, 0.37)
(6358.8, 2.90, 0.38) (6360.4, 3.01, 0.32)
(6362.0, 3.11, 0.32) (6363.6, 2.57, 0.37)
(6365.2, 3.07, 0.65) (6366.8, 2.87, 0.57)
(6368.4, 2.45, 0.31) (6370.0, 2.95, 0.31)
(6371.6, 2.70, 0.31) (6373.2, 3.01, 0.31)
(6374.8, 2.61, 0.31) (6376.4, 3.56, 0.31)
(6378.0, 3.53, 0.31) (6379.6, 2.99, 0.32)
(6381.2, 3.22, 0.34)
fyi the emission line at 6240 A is Hgamma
